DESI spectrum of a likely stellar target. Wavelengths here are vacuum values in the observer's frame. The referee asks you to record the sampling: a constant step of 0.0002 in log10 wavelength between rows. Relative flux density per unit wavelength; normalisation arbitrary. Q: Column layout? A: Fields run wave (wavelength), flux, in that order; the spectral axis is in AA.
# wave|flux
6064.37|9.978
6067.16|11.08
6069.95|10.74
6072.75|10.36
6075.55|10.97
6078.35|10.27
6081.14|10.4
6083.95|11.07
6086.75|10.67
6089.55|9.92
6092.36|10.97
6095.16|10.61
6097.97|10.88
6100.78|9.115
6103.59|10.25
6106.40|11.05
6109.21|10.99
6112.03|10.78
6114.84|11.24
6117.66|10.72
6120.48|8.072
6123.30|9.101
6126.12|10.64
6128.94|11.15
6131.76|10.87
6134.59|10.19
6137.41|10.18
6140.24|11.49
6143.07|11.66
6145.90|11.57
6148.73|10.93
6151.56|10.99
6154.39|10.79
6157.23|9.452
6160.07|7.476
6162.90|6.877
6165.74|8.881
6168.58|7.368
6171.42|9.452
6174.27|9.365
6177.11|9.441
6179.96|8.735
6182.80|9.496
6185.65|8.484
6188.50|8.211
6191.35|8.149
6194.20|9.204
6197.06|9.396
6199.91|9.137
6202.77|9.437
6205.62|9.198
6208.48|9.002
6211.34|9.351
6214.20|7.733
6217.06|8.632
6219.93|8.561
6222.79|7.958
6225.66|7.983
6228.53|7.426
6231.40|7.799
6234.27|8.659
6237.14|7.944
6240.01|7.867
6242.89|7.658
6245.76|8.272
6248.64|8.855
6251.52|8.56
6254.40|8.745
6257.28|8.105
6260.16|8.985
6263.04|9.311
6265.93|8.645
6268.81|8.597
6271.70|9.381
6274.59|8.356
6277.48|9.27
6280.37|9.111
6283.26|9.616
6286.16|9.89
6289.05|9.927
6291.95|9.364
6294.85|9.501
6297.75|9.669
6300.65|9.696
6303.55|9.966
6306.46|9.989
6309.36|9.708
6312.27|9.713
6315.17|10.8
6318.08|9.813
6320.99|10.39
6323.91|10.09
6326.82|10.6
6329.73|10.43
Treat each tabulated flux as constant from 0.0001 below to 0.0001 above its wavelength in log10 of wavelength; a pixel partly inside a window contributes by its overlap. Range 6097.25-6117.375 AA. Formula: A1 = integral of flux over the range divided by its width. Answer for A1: 10.6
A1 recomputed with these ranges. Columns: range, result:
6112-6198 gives 9.67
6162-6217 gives 8.8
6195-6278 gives 8.58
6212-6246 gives 8.06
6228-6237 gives 8.01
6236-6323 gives 9.2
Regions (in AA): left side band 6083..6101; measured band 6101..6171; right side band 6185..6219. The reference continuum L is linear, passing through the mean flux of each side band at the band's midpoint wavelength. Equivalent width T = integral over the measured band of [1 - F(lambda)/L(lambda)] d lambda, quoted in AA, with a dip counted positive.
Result -1.57 AA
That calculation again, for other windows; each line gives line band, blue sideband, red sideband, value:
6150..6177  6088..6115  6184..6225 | 1.3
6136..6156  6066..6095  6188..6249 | -3.0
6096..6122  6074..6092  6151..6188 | -0.7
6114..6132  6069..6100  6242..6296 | 0.1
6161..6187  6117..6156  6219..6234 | 2.3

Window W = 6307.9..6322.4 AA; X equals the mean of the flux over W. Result 10.1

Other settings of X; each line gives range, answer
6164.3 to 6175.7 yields 8.76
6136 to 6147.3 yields 11.2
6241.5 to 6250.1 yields 8.27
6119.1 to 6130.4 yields 9.75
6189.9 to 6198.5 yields 8.92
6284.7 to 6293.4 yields 9.72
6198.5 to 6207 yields 9.26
